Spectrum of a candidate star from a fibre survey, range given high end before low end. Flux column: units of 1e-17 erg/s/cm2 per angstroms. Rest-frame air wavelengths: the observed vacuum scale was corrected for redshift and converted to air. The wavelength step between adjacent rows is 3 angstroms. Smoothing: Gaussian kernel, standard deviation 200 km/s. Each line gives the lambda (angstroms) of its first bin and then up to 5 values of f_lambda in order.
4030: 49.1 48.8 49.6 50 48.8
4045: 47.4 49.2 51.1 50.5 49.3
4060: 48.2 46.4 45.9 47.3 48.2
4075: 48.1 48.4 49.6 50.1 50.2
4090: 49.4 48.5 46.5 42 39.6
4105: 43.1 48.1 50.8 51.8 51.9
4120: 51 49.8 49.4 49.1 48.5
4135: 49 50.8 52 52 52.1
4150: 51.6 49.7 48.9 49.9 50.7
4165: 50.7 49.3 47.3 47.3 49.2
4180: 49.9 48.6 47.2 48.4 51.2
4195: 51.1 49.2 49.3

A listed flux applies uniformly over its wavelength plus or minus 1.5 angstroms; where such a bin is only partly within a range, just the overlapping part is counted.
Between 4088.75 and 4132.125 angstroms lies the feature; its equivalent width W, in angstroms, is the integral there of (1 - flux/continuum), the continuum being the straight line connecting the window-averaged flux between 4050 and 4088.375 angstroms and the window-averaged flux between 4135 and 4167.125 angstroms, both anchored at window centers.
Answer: 1.6 angstroms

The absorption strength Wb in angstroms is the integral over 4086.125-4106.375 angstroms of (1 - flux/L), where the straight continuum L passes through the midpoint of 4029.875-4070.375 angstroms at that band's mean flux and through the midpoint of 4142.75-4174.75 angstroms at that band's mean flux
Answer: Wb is 1.54 angstroms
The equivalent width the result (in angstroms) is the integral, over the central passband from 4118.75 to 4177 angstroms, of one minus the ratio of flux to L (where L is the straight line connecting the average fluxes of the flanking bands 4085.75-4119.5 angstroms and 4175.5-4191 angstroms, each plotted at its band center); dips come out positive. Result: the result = -2.1 angstroms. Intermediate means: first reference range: 47.5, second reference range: 48.7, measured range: 49.9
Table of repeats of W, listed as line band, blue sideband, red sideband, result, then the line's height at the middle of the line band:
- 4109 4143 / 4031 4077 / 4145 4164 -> -0.3 angstroms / 50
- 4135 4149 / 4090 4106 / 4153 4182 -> -1.2 angstroms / 47.5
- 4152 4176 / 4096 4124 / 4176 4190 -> -0.4 angstroms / 48.3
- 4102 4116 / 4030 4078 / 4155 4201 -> 0.4 angstroms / 48.9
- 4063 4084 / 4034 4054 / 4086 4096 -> 0.5 angstroms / 49.1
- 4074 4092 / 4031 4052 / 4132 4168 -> 0.1 angstroms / 49.7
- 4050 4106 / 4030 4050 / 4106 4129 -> 2.3 angstroms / 49.6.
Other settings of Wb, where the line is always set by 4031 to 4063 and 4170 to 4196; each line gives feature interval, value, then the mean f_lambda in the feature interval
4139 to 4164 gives -1.0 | 50.9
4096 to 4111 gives 1.5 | 44.3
